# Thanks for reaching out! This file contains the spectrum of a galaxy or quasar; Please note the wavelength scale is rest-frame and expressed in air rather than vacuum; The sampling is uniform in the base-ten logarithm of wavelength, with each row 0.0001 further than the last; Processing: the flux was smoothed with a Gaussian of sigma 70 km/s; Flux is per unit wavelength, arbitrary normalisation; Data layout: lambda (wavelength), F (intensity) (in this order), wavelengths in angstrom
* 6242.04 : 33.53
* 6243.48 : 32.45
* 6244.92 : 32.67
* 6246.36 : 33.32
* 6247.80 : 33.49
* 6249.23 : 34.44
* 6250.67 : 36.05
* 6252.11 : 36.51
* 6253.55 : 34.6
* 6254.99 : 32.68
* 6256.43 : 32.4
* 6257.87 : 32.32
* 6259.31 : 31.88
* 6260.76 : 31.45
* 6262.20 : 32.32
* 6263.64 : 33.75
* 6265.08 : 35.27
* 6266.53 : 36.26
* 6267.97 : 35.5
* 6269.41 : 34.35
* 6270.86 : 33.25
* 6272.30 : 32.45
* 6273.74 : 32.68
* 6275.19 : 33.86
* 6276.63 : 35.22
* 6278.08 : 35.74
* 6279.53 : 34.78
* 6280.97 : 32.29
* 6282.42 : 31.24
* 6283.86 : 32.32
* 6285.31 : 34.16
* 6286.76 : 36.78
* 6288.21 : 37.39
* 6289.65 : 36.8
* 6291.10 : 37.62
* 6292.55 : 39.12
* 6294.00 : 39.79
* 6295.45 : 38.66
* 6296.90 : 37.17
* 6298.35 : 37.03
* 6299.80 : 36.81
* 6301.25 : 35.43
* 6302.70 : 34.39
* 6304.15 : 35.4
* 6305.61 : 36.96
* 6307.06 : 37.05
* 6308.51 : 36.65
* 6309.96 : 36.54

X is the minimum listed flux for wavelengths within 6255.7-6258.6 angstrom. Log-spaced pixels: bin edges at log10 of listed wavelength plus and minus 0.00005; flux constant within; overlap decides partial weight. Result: 32.32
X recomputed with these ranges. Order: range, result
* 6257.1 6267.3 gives 31.45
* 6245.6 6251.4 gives 33.32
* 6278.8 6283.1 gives 31.24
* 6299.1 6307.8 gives 34.39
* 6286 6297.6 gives 36.78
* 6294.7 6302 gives 35.43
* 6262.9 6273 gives 32.45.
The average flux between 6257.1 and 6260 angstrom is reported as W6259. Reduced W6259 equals 32.1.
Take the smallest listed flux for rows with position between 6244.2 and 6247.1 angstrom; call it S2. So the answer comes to 32.67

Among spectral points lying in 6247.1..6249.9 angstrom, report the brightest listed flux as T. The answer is 34.44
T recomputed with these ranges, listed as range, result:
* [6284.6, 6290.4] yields 37.39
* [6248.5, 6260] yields 36.51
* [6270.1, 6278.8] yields 35.74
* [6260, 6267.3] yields 36.26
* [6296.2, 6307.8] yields 37.17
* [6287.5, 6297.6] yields 39.79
